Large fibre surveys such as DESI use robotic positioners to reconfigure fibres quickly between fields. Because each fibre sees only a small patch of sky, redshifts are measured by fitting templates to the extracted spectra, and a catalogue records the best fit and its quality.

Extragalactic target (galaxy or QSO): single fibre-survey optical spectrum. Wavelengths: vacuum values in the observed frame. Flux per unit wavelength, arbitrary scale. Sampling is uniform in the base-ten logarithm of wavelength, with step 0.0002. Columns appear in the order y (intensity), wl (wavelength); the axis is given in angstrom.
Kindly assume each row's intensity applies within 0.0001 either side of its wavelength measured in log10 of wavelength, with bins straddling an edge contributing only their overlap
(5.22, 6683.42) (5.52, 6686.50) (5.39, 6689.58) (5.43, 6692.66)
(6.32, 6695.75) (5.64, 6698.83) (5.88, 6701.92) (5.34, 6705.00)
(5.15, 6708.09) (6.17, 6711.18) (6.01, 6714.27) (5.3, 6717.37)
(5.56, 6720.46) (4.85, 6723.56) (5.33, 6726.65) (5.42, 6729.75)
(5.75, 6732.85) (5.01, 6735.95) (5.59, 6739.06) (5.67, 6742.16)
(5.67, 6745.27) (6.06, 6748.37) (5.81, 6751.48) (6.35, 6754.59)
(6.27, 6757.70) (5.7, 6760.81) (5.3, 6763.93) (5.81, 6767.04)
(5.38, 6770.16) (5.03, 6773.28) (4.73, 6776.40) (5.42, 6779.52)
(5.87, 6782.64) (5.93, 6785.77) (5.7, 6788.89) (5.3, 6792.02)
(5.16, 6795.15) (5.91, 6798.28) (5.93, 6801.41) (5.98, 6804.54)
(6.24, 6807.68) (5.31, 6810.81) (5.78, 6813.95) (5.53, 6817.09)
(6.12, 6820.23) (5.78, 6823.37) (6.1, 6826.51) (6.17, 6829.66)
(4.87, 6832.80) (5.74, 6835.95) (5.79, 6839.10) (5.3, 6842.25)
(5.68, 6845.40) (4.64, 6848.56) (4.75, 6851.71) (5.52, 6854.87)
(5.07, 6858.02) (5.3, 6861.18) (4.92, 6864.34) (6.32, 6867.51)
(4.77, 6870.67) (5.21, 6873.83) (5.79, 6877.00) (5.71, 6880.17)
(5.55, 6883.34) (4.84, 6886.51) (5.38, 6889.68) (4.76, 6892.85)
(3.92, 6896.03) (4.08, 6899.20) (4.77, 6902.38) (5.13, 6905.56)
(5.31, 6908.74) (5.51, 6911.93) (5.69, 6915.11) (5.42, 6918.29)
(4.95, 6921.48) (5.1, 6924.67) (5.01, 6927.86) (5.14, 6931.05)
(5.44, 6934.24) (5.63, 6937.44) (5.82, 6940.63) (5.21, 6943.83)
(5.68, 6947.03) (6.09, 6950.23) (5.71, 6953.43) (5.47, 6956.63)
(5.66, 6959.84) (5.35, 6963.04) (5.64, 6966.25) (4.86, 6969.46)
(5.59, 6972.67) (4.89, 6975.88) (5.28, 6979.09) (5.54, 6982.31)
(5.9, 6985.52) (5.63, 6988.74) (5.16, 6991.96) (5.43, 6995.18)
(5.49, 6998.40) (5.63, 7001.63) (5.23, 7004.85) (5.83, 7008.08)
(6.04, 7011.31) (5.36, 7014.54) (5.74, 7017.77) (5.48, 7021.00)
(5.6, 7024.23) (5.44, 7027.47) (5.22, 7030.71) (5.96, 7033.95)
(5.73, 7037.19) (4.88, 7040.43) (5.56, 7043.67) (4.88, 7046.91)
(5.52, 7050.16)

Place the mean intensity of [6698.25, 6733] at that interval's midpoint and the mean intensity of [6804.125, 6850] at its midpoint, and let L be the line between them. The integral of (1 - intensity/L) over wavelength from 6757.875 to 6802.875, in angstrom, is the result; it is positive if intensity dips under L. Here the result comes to 0.55 angstrom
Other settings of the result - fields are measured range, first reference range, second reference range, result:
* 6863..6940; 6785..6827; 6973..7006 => 5.46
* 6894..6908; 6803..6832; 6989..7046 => 2.89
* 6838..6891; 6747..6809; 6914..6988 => 2.31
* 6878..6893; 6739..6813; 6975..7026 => 0.76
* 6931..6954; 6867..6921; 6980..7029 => -1.20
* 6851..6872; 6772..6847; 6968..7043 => 1.26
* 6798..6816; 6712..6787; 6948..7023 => -0.90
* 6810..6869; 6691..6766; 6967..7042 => 0.74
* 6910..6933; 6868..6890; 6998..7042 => 0.67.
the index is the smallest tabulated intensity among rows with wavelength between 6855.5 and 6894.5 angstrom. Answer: 4.76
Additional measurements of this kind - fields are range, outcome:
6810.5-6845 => 4.87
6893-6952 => 3.92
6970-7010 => 4.89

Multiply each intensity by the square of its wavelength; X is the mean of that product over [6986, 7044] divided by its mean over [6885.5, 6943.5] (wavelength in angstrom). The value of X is 1.11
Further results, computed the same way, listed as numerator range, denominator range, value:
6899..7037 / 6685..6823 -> 1.03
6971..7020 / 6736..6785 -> 1.05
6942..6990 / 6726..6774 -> 1.04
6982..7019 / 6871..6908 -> 1.15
